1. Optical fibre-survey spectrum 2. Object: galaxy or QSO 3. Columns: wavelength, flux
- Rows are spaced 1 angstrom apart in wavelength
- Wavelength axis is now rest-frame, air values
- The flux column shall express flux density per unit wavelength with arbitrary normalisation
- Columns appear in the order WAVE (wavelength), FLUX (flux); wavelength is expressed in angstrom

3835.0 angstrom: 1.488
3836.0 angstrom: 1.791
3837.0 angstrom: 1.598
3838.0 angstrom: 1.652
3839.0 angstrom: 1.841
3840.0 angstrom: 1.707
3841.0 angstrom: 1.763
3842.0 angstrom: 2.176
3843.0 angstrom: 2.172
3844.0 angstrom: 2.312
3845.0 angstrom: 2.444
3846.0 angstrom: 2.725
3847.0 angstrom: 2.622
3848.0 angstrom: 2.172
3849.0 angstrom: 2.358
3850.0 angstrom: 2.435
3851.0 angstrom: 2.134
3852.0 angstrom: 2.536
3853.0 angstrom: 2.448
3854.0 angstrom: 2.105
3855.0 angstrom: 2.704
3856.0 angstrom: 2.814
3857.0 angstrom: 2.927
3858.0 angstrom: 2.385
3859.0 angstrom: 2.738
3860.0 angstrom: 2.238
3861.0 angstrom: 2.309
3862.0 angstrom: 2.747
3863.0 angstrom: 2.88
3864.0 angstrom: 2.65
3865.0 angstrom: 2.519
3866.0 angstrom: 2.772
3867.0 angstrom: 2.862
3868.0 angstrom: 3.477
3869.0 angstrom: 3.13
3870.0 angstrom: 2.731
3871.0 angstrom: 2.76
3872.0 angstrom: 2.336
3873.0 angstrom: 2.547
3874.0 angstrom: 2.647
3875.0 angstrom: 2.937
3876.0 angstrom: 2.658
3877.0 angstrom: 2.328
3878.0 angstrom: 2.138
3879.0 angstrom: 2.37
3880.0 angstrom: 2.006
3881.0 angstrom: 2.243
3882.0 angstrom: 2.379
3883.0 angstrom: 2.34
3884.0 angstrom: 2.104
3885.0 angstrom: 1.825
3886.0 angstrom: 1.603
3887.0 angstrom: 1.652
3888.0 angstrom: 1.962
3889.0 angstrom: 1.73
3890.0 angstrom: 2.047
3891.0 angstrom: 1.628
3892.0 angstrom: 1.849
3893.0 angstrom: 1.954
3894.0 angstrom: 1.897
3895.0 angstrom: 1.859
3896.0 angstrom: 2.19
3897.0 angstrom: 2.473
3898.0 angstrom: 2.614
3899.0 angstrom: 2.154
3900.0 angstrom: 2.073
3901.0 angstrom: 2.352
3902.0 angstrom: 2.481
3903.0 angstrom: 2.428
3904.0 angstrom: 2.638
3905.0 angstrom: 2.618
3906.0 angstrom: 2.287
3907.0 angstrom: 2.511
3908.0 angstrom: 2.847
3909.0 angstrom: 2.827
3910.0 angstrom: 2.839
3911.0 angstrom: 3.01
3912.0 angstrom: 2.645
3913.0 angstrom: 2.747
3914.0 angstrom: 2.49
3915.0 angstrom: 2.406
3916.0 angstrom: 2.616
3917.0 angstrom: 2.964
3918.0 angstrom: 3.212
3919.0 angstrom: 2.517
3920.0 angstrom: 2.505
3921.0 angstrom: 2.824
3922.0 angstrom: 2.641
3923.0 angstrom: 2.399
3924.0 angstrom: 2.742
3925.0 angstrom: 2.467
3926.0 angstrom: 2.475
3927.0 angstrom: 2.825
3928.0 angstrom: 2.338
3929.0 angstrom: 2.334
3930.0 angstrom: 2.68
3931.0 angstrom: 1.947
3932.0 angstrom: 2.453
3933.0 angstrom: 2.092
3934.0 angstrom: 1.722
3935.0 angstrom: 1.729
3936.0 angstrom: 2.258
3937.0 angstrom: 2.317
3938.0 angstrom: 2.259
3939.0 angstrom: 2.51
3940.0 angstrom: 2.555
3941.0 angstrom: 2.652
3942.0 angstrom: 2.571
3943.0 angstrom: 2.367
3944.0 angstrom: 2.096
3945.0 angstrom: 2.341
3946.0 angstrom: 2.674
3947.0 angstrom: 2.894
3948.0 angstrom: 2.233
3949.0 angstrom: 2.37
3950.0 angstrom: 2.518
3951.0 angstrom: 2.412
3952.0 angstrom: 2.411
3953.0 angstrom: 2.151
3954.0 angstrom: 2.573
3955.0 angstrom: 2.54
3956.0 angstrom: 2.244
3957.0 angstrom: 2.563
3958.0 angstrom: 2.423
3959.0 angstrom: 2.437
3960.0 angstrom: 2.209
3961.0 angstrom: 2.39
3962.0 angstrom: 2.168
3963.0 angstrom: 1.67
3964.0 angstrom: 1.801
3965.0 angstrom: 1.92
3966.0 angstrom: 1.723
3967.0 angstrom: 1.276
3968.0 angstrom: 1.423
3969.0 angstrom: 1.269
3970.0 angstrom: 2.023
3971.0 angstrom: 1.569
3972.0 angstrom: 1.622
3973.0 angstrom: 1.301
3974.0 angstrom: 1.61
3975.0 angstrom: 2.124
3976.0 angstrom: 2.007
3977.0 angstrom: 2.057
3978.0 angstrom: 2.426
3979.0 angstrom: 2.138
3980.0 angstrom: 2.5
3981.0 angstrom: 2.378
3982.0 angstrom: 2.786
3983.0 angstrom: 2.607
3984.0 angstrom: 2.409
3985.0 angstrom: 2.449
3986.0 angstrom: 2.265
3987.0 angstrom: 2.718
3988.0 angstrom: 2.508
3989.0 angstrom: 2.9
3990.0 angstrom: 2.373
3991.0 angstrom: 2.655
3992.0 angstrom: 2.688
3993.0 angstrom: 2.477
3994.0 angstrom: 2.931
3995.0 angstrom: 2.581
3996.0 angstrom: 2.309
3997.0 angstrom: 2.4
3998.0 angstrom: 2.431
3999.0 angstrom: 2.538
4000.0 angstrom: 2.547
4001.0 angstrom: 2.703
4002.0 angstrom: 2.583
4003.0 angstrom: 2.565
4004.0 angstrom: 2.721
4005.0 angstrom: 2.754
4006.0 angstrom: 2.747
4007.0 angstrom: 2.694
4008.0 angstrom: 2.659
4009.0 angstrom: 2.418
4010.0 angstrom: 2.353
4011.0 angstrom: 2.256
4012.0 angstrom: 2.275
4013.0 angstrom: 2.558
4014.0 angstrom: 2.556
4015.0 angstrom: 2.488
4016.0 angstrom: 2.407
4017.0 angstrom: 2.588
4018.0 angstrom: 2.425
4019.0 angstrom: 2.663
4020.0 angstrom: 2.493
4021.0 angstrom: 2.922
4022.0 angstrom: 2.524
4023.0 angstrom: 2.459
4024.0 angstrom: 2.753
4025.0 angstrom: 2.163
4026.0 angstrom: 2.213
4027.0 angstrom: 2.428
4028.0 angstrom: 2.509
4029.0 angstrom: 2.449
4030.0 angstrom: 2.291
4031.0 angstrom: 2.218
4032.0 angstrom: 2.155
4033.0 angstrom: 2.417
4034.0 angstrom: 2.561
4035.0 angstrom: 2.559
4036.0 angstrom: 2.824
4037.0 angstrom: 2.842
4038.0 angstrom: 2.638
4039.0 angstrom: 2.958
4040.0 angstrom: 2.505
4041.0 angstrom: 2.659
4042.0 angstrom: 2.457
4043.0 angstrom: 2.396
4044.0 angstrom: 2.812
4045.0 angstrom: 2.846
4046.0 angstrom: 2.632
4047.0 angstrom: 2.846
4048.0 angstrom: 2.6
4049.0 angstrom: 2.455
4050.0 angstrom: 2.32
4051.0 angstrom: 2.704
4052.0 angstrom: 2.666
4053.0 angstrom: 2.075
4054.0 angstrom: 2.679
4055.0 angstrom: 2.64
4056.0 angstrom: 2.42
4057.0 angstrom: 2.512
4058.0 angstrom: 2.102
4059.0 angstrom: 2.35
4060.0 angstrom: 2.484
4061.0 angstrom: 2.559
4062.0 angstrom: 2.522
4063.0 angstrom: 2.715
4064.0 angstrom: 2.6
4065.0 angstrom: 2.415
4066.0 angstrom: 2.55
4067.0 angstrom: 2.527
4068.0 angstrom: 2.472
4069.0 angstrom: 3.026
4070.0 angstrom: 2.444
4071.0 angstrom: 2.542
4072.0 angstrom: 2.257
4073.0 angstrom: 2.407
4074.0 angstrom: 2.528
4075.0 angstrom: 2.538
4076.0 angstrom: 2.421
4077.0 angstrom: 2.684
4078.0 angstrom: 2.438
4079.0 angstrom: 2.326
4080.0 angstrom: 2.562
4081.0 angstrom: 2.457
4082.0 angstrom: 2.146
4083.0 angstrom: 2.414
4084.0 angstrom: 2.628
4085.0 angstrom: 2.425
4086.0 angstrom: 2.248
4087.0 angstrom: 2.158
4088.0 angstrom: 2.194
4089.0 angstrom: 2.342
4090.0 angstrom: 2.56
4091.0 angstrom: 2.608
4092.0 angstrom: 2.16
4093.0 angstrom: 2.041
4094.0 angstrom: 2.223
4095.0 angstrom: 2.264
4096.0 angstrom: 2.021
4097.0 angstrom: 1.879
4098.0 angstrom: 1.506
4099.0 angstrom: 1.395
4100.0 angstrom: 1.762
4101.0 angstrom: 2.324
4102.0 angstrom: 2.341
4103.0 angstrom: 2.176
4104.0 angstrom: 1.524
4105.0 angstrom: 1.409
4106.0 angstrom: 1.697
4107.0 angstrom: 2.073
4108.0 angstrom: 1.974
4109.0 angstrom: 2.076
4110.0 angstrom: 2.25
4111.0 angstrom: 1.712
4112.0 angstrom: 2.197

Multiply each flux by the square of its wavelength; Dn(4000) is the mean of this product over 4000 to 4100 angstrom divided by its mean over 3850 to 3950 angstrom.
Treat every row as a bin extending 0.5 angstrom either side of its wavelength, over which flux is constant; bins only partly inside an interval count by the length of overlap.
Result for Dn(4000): 1.1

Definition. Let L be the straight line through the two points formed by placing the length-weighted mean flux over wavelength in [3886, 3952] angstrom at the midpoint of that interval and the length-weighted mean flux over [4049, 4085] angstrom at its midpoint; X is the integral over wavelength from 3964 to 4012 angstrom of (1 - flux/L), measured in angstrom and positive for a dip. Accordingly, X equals 2.68 angstrom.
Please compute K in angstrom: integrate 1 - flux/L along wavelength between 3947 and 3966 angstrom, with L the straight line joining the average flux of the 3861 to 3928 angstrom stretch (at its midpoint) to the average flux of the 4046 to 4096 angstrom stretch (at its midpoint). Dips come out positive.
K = 1.4 angstrom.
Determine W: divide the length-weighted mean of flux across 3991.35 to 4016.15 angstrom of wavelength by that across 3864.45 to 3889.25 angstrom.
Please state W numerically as 1.1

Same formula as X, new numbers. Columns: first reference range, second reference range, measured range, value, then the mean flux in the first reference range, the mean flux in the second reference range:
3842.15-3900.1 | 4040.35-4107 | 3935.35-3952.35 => -0.4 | 2.37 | 2.36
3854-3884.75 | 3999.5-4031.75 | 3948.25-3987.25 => 6.1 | 2.58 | 2.51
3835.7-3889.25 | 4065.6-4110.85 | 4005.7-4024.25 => -2.1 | 2.37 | 2.24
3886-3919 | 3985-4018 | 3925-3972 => 4.3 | 2.37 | 2.55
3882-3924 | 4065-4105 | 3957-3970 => 2.3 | 2.36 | 2.29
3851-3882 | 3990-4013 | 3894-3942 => 1.9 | 2.59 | 2.55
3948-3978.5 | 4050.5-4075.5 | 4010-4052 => -3.1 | 2.04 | 2.51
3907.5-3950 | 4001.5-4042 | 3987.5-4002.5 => -0.3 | 2.51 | 2.53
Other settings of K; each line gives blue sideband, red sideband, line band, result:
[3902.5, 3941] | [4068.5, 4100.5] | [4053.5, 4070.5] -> -1.46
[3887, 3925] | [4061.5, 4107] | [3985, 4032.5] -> -3.53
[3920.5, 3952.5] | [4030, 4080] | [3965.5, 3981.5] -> 3.98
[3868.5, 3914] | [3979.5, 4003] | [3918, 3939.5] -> 0.17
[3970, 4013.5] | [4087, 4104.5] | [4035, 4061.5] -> -4.12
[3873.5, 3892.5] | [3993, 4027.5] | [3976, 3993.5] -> -0.18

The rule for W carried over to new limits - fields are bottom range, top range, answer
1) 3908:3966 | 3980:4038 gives 1.04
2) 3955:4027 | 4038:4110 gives 1.01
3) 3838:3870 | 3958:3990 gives 0.85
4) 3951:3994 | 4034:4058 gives 1.18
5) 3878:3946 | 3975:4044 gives 1.07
